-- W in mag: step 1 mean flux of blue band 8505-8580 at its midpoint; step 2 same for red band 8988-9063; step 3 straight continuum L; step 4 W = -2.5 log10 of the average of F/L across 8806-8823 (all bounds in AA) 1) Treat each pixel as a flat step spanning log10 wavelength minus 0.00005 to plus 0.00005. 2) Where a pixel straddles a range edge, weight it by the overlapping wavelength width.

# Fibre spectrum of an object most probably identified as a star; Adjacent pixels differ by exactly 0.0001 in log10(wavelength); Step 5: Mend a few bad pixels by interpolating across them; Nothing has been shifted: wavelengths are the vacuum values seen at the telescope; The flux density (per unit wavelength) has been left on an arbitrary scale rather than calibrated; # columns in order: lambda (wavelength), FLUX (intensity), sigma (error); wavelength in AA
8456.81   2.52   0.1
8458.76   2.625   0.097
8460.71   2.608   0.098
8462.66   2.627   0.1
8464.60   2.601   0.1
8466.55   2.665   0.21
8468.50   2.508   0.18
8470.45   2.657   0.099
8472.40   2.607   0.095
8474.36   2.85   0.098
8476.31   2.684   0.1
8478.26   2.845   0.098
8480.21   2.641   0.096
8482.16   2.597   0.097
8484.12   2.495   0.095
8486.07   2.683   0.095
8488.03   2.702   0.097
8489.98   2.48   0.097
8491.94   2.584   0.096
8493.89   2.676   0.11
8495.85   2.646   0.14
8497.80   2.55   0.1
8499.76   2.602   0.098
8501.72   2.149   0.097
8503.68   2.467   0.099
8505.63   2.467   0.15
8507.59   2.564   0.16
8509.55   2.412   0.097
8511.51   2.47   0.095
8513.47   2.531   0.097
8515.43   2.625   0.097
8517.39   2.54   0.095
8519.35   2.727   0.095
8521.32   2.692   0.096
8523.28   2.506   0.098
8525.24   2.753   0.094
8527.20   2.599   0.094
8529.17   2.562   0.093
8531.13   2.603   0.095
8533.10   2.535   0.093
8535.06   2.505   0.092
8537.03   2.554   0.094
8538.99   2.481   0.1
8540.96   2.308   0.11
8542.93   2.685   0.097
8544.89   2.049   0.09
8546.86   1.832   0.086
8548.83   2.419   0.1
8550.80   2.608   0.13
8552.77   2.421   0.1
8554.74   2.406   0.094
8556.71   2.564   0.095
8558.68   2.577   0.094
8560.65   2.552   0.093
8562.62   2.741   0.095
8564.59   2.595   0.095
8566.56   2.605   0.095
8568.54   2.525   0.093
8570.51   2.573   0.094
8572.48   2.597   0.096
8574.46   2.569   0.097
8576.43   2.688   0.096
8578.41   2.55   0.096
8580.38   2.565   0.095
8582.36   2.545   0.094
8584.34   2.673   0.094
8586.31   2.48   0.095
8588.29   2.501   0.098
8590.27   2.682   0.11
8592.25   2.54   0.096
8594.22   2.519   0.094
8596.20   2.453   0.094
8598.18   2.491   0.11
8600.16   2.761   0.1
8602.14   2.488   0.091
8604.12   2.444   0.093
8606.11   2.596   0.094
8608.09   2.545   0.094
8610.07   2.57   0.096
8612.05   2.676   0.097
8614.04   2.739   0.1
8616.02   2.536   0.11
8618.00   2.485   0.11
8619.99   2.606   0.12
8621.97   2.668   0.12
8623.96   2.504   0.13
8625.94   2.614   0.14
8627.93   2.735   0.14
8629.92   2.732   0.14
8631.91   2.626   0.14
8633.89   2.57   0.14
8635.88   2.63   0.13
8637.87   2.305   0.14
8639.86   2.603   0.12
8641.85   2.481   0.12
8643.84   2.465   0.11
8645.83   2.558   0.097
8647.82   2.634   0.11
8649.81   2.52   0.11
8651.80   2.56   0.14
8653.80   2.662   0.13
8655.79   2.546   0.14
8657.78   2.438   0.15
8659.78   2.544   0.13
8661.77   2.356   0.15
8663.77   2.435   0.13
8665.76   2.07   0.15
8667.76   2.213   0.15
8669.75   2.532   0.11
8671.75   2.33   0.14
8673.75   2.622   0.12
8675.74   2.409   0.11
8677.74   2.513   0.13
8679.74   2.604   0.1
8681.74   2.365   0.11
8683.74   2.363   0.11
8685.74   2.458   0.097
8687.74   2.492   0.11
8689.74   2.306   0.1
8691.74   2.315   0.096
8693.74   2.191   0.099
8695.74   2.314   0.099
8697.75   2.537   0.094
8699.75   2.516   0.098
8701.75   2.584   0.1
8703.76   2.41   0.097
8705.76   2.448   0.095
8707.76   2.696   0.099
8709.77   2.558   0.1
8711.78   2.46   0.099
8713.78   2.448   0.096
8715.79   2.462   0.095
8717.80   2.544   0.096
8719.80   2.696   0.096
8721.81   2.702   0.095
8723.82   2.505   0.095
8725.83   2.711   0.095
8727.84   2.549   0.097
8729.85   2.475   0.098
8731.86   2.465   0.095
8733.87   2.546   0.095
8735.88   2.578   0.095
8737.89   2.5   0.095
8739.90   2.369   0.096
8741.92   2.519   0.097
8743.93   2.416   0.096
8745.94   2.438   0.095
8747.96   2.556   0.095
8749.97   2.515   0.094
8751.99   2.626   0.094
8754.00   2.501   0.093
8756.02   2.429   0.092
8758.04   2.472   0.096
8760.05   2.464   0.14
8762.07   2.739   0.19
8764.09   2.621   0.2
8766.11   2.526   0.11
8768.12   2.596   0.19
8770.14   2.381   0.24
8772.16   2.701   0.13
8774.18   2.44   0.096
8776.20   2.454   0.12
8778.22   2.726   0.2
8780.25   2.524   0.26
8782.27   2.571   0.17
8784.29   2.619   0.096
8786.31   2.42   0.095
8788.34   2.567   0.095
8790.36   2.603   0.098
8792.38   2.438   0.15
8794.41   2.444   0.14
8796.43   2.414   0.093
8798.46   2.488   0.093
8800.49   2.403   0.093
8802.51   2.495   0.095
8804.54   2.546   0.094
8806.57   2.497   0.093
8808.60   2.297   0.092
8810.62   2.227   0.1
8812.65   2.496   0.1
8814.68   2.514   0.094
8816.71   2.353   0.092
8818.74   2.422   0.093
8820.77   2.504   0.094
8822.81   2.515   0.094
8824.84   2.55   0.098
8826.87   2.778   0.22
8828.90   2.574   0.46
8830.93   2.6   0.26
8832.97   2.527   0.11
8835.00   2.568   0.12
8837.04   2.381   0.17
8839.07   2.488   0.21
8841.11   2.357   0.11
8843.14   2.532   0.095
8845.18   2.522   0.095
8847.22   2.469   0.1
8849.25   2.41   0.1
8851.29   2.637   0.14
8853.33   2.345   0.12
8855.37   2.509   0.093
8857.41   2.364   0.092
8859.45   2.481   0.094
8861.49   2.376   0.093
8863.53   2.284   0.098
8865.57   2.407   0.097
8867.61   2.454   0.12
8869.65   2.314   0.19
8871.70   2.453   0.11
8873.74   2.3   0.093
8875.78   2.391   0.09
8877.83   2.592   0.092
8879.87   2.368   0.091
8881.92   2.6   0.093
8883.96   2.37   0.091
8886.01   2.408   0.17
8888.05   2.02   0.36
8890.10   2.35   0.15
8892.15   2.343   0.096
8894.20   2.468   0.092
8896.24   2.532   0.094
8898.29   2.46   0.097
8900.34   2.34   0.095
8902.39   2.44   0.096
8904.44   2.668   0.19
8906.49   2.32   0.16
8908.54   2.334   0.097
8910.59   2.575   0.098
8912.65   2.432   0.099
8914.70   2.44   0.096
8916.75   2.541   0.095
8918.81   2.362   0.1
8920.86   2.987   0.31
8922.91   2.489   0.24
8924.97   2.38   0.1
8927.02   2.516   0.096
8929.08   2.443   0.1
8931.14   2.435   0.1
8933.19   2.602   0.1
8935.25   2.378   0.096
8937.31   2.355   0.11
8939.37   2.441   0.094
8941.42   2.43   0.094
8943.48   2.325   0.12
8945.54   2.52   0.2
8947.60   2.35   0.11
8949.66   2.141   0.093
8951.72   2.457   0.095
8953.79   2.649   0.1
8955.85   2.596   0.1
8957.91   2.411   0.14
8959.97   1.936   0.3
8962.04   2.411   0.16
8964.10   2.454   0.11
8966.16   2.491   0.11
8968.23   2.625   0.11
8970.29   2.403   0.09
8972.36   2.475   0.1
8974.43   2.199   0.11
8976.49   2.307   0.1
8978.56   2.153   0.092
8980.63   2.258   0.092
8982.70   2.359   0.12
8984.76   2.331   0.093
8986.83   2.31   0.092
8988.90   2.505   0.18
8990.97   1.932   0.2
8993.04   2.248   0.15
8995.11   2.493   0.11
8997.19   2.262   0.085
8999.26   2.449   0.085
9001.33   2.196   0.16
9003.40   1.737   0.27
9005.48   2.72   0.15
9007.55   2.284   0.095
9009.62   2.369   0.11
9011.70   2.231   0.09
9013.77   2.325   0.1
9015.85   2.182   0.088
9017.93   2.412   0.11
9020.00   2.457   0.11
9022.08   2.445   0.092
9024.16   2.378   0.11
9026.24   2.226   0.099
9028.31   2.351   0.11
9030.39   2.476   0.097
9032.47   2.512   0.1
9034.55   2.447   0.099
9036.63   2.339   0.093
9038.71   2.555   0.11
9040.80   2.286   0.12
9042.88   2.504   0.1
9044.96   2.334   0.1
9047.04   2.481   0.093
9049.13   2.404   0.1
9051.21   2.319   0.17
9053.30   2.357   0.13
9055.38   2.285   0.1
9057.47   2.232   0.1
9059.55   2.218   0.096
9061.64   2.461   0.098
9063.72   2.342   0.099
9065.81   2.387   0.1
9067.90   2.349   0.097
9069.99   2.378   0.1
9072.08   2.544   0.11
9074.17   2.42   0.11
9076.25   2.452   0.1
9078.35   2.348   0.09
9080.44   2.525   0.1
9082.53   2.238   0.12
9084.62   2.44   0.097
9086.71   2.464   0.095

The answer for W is 0.003 mag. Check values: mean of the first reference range 2.53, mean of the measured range 2.42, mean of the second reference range 2.34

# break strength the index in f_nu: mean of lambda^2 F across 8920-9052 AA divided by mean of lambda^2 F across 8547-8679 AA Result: 1.0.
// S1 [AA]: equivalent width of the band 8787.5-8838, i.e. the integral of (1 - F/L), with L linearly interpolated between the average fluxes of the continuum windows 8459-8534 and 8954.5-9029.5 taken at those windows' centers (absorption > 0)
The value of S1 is -1.3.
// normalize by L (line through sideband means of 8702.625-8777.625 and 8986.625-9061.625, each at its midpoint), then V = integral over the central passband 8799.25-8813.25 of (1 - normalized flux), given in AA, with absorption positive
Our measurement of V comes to 0.36 AA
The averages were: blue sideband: 2.53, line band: 2.42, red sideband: 2.34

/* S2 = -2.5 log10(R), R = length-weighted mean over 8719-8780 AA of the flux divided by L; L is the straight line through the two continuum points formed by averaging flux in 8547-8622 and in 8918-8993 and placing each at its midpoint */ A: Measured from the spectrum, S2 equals -0.02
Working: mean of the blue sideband 2.56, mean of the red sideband 2.4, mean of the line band 2.54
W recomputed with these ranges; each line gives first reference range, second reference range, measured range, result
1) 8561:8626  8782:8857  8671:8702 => 0.05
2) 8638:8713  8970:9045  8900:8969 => -0.04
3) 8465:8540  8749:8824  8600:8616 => -0.02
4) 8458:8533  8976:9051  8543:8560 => 0.08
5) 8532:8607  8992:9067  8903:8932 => -0.04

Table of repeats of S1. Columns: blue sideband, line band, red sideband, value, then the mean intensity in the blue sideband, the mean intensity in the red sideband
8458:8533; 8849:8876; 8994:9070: 0.2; 2.59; 2.36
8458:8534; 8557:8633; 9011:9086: -1.0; 2.59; 2.38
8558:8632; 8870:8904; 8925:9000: 0.2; 2.59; 2.38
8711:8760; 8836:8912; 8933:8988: 0.3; 2.52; 2.38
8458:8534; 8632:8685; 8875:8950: 1.2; 2.59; 2.44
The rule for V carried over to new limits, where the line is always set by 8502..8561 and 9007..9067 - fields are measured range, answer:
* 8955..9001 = 0.7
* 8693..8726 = -0.9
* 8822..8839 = -1.0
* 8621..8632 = -0.8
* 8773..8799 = -0.9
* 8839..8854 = -0.4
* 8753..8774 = -0.9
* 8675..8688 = 0.0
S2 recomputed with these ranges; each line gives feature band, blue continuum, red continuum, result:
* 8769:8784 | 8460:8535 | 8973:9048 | -0.04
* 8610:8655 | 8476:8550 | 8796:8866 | -0.03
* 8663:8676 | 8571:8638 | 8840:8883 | 0.08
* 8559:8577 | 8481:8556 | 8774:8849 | -0.04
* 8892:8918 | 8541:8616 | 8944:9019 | -0.04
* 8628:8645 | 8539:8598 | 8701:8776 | -0.02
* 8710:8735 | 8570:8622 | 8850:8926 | -0.01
